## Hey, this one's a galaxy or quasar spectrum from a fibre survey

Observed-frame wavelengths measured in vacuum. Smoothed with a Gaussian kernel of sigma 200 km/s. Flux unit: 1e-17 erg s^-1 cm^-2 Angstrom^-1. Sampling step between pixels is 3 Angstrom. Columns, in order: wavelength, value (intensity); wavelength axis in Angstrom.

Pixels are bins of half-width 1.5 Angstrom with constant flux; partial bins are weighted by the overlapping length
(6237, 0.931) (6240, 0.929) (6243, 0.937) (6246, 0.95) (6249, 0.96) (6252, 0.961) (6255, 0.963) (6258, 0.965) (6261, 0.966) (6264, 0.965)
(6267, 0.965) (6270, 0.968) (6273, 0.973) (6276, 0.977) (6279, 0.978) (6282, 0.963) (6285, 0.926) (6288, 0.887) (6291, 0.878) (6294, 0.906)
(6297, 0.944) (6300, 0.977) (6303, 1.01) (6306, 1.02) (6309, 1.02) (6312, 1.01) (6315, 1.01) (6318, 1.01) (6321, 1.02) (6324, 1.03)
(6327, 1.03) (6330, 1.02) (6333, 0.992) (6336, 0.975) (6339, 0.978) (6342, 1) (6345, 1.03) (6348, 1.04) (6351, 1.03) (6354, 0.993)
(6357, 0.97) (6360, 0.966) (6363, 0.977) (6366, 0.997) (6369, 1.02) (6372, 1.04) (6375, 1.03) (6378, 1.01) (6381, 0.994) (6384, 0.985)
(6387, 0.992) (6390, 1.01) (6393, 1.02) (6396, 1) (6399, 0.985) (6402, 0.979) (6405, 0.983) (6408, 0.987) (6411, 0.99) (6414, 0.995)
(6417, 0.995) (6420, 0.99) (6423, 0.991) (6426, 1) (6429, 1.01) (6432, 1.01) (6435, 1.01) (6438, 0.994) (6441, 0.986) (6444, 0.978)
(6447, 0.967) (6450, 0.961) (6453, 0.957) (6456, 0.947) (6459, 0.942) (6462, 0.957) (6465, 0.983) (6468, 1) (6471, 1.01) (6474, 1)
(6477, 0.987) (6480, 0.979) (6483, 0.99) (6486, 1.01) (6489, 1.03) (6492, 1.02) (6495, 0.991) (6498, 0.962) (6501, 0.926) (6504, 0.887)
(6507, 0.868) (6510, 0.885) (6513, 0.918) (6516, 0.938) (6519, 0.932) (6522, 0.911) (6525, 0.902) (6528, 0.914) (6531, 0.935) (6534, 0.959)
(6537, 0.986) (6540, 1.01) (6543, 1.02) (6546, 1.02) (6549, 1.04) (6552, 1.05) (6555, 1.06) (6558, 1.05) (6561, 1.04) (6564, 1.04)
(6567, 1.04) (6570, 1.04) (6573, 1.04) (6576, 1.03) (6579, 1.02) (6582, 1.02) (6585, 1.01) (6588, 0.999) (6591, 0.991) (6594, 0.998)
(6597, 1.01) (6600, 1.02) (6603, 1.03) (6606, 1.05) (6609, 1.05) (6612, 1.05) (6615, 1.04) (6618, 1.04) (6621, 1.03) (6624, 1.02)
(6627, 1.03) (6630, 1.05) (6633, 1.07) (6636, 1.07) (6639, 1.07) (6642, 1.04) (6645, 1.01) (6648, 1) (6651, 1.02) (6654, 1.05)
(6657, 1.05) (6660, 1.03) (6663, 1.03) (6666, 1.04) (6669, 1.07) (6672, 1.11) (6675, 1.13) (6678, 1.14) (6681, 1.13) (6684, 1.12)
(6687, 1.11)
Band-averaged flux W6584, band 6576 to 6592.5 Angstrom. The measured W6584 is 1.01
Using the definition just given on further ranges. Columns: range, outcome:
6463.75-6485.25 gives 0.993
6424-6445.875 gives 0.998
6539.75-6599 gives 1.03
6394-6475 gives 0.986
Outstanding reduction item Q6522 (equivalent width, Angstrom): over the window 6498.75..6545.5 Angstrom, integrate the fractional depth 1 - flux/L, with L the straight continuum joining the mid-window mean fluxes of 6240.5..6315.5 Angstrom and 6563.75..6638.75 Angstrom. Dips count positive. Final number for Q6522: 3.7 Angstrom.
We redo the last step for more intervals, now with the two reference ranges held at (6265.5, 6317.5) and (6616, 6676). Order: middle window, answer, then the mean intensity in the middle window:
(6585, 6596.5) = 0.4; 0.999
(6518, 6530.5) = 1.3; 0.916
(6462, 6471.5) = 0.2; 0.99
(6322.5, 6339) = -0.5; 1.01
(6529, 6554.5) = 0.5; 1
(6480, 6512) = 1.8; 0.957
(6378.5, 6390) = -0.1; 0.995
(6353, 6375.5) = -0.3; 0.998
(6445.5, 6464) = 0.9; 0.956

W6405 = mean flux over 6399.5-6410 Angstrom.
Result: 0.984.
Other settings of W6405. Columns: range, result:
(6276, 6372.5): 0.988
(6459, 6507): 0.977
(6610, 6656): 1.04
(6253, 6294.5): 0.95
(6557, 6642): 1.03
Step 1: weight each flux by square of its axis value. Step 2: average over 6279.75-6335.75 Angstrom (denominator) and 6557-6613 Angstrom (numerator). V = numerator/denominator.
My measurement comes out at 1.14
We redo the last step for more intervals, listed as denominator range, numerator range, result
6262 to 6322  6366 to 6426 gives 1.06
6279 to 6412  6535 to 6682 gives 1.14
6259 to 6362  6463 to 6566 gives 1.06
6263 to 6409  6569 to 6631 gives 1.13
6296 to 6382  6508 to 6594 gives 1.05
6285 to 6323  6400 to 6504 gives 1.06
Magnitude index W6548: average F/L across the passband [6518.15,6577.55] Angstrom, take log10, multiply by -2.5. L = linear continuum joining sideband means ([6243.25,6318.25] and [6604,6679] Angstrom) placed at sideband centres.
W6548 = 0.029 mag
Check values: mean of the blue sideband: 0.965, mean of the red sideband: 1.05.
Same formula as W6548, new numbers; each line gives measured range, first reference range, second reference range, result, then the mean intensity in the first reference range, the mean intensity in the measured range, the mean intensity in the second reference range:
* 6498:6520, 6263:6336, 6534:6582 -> 0.12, 0.978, 0.911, 1.03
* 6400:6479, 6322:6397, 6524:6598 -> 0.02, 1.01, 0.985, 1.01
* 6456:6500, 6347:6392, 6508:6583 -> 0.01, 1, 0.988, 0.991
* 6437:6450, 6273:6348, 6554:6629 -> 0.03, 0.984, 0.978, 1.03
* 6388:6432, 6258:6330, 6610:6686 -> 0.01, 0.976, 0.996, 1.06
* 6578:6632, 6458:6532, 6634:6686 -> 0.00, 0.955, 1.03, 1.07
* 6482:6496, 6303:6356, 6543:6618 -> 0.02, 1.01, 1.01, 1.03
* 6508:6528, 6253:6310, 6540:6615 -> 0.12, 0.96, 0.913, 1.03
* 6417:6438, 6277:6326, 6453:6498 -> -0.02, 0.975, 1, 0.987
